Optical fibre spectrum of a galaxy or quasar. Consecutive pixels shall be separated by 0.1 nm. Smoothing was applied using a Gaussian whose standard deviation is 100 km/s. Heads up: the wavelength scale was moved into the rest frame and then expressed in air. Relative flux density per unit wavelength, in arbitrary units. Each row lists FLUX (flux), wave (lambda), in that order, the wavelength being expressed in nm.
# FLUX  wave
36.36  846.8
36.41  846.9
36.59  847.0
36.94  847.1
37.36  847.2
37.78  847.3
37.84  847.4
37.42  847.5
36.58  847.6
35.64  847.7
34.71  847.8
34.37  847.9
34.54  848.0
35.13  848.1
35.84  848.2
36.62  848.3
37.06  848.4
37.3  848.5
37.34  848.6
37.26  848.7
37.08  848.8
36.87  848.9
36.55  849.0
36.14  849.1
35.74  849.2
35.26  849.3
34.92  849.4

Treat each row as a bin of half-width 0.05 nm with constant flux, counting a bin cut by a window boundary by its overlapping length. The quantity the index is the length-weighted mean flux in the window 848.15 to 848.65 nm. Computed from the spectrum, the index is 36.8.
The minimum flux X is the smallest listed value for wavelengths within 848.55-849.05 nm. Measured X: 36.55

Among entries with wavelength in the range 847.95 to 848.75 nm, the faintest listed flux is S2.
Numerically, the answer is 34.54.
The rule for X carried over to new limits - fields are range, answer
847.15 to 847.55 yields 37.36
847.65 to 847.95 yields 34.37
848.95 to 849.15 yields 36.14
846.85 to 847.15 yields 36.41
